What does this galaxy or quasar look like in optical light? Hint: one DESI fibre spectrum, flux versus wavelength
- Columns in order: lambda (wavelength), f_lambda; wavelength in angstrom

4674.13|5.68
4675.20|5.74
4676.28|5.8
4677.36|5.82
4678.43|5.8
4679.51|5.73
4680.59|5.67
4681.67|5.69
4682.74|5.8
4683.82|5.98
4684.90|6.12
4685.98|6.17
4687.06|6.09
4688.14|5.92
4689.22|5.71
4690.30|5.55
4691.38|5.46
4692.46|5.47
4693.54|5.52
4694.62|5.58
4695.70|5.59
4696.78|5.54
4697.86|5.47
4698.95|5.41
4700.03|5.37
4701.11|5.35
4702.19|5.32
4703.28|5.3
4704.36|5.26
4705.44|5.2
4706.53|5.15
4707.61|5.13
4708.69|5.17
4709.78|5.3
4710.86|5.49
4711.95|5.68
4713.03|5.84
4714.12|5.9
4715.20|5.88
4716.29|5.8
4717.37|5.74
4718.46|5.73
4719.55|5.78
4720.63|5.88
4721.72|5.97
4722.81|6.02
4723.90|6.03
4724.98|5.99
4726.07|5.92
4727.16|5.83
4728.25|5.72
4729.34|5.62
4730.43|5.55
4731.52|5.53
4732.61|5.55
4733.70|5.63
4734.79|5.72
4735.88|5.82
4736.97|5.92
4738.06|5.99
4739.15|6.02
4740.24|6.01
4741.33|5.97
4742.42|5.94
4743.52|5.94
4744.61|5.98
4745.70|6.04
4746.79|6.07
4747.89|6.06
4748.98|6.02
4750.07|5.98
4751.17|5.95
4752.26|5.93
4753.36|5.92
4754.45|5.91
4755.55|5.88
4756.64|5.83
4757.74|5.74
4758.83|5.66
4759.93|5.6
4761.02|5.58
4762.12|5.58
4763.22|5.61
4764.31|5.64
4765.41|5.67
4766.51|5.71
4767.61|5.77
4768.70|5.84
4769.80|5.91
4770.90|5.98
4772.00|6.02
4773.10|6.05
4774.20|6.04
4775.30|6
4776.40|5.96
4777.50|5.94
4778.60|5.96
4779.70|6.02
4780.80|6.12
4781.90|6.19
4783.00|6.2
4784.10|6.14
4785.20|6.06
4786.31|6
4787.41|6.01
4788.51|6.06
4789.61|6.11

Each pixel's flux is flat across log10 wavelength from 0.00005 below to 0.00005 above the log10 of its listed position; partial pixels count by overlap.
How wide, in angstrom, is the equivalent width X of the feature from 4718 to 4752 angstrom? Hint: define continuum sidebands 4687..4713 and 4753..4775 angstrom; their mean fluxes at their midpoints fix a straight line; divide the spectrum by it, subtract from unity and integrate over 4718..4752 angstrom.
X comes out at -1.4 angstrom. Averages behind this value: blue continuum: 5.46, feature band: 5.88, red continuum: 5.8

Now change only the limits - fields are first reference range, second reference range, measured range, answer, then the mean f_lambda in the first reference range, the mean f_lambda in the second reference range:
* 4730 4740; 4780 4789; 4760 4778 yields 0.50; 5.76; 6.1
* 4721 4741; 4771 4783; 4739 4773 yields 0.43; 5.83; 6.04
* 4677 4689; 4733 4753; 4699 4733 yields 1.76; 5.89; 5.94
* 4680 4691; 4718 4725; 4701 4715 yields 1.16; 5.86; 5.91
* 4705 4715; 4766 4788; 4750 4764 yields 0.14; 5.45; 6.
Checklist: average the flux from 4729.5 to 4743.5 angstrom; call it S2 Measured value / 5.8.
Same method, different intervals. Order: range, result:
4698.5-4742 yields 5.67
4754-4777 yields 5.81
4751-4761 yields 5.81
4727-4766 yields 5.82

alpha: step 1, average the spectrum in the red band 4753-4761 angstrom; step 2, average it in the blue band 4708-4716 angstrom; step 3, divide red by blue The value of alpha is 1.0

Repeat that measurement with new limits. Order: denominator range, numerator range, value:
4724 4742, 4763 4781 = 1.02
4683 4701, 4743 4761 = 1.04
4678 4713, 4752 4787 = 1.06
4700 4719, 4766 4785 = 1.09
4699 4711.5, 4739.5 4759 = 1.12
